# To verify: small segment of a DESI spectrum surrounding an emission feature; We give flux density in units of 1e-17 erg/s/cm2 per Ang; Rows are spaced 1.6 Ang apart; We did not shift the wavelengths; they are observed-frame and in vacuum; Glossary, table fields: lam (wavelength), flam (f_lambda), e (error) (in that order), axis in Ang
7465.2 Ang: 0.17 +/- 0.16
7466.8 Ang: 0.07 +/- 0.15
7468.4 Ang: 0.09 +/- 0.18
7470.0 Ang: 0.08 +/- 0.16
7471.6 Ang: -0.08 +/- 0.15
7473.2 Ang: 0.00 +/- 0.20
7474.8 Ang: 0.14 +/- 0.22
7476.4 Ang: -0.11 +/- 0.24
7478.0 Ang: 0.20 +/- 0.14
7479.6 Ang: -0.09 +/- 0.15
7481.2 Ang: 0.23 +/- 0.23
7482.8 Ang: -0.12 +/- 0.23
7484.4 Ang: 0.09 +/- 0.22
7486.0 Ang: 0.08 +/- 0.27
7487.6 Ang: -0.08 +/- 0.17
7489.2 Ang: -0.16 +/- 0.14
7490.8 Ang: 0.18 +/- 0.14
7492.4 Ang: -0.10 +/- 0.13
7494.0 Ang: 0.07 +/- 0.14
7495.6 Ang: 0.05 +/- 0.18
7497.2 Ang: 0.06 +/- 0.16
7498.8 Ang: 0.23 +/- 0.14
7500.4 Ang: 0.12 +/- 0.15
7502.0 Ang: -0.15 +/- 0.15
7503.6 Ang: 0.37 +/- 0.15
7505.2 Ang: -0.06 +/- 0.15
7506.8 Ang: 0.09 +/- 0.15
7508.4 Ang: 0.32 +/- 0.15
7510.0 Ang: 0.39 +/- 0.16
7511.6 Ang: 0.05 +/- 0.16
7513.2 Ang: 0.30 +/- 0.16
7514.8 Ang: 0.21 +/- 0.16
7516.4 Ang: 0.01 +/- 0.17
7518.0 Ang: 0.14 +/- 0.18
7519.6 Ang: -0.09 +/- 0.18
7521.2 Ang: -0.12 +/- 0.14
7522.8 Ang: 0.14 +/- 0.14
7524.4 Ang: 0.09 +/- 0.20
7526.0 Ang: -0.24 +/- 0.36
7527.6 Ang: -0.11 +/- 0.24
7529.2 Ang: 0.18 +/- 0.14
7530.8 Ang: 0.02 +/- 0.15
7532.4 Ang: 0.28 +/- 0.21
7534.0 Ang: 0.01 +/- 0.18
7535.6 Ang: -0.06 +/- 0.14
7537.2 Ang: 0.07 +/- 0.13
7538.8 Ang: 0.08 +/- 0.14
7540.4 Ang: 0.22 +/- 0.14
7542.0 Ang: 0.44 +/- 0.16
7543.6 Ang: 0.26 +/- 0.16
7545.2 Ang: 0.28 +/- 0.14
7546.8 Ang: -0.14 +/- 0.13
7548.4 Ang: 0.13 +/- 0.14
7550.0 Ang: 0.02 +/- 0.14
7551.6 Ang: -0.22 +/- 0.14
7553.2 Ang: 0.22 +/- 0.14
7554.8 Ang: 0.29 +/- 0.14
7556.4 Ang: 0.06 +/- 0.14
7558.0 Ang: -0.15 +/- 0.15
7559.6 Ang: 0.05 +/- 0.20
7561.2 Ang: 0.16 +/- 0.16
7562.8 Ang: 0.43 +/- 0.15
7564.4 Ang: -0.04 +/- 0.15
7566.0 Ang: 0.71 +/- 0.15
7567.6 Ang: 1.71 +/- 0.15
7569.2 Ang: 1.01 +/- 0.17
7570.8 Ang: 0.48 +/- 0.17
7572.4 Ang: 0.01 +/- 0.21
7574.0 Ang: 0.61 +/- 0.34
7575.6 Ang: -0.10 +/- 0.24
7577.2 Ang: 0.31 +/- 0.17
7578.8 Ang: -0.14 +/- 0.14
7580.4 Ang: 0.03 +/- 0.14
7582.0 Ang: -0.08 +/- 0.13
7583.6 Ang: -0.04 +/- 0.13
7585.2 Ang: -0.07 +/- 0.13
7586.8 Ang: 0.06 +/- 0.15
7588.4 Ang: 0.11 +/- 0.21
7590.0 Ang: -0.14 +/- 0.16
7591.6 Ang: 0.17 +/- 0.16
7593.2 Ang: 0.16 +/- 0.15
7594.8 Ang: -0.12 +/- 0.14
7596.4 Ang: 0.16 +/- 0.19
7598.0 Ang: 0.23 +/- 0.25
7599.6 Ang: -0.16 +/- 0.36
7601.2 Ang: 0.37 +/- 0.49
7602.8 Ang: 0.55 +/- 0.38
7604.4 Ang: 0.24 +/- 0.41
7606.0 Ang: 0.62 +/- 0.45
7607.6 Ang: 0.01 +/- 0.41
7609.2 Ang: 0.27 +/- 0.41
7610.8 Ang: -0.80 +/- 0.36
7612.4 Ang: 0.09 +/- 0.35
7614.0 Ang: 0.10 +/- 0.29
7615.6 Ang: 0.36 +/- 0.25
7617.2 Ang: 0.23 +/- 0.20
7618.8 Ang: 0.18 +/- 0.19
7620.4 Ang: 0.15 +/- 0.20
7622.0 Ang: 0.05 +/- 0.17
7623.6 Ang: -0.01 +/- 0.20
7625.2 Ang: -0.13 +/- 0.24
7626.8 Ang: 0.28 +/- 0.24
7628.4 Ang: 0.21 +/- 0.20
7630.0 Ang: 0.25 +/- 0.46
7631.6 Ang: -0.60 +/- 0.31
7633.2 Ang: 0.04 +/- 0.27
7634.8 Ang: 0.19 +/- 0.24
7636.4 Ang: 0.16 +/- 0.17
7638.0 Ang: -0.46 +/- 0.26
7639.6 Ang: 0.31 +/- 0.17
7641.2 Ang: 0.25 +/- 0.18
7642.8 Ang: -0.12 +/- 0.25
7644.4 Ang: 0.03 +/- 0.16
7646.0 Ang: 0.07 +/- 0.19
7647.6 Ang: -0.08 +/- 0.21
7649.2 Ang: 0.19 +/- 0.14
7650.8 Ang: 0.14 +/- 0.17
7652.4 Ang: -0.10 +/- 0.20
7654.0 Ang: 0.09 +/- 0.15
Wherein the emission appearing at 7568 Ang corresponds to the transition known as H-beta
